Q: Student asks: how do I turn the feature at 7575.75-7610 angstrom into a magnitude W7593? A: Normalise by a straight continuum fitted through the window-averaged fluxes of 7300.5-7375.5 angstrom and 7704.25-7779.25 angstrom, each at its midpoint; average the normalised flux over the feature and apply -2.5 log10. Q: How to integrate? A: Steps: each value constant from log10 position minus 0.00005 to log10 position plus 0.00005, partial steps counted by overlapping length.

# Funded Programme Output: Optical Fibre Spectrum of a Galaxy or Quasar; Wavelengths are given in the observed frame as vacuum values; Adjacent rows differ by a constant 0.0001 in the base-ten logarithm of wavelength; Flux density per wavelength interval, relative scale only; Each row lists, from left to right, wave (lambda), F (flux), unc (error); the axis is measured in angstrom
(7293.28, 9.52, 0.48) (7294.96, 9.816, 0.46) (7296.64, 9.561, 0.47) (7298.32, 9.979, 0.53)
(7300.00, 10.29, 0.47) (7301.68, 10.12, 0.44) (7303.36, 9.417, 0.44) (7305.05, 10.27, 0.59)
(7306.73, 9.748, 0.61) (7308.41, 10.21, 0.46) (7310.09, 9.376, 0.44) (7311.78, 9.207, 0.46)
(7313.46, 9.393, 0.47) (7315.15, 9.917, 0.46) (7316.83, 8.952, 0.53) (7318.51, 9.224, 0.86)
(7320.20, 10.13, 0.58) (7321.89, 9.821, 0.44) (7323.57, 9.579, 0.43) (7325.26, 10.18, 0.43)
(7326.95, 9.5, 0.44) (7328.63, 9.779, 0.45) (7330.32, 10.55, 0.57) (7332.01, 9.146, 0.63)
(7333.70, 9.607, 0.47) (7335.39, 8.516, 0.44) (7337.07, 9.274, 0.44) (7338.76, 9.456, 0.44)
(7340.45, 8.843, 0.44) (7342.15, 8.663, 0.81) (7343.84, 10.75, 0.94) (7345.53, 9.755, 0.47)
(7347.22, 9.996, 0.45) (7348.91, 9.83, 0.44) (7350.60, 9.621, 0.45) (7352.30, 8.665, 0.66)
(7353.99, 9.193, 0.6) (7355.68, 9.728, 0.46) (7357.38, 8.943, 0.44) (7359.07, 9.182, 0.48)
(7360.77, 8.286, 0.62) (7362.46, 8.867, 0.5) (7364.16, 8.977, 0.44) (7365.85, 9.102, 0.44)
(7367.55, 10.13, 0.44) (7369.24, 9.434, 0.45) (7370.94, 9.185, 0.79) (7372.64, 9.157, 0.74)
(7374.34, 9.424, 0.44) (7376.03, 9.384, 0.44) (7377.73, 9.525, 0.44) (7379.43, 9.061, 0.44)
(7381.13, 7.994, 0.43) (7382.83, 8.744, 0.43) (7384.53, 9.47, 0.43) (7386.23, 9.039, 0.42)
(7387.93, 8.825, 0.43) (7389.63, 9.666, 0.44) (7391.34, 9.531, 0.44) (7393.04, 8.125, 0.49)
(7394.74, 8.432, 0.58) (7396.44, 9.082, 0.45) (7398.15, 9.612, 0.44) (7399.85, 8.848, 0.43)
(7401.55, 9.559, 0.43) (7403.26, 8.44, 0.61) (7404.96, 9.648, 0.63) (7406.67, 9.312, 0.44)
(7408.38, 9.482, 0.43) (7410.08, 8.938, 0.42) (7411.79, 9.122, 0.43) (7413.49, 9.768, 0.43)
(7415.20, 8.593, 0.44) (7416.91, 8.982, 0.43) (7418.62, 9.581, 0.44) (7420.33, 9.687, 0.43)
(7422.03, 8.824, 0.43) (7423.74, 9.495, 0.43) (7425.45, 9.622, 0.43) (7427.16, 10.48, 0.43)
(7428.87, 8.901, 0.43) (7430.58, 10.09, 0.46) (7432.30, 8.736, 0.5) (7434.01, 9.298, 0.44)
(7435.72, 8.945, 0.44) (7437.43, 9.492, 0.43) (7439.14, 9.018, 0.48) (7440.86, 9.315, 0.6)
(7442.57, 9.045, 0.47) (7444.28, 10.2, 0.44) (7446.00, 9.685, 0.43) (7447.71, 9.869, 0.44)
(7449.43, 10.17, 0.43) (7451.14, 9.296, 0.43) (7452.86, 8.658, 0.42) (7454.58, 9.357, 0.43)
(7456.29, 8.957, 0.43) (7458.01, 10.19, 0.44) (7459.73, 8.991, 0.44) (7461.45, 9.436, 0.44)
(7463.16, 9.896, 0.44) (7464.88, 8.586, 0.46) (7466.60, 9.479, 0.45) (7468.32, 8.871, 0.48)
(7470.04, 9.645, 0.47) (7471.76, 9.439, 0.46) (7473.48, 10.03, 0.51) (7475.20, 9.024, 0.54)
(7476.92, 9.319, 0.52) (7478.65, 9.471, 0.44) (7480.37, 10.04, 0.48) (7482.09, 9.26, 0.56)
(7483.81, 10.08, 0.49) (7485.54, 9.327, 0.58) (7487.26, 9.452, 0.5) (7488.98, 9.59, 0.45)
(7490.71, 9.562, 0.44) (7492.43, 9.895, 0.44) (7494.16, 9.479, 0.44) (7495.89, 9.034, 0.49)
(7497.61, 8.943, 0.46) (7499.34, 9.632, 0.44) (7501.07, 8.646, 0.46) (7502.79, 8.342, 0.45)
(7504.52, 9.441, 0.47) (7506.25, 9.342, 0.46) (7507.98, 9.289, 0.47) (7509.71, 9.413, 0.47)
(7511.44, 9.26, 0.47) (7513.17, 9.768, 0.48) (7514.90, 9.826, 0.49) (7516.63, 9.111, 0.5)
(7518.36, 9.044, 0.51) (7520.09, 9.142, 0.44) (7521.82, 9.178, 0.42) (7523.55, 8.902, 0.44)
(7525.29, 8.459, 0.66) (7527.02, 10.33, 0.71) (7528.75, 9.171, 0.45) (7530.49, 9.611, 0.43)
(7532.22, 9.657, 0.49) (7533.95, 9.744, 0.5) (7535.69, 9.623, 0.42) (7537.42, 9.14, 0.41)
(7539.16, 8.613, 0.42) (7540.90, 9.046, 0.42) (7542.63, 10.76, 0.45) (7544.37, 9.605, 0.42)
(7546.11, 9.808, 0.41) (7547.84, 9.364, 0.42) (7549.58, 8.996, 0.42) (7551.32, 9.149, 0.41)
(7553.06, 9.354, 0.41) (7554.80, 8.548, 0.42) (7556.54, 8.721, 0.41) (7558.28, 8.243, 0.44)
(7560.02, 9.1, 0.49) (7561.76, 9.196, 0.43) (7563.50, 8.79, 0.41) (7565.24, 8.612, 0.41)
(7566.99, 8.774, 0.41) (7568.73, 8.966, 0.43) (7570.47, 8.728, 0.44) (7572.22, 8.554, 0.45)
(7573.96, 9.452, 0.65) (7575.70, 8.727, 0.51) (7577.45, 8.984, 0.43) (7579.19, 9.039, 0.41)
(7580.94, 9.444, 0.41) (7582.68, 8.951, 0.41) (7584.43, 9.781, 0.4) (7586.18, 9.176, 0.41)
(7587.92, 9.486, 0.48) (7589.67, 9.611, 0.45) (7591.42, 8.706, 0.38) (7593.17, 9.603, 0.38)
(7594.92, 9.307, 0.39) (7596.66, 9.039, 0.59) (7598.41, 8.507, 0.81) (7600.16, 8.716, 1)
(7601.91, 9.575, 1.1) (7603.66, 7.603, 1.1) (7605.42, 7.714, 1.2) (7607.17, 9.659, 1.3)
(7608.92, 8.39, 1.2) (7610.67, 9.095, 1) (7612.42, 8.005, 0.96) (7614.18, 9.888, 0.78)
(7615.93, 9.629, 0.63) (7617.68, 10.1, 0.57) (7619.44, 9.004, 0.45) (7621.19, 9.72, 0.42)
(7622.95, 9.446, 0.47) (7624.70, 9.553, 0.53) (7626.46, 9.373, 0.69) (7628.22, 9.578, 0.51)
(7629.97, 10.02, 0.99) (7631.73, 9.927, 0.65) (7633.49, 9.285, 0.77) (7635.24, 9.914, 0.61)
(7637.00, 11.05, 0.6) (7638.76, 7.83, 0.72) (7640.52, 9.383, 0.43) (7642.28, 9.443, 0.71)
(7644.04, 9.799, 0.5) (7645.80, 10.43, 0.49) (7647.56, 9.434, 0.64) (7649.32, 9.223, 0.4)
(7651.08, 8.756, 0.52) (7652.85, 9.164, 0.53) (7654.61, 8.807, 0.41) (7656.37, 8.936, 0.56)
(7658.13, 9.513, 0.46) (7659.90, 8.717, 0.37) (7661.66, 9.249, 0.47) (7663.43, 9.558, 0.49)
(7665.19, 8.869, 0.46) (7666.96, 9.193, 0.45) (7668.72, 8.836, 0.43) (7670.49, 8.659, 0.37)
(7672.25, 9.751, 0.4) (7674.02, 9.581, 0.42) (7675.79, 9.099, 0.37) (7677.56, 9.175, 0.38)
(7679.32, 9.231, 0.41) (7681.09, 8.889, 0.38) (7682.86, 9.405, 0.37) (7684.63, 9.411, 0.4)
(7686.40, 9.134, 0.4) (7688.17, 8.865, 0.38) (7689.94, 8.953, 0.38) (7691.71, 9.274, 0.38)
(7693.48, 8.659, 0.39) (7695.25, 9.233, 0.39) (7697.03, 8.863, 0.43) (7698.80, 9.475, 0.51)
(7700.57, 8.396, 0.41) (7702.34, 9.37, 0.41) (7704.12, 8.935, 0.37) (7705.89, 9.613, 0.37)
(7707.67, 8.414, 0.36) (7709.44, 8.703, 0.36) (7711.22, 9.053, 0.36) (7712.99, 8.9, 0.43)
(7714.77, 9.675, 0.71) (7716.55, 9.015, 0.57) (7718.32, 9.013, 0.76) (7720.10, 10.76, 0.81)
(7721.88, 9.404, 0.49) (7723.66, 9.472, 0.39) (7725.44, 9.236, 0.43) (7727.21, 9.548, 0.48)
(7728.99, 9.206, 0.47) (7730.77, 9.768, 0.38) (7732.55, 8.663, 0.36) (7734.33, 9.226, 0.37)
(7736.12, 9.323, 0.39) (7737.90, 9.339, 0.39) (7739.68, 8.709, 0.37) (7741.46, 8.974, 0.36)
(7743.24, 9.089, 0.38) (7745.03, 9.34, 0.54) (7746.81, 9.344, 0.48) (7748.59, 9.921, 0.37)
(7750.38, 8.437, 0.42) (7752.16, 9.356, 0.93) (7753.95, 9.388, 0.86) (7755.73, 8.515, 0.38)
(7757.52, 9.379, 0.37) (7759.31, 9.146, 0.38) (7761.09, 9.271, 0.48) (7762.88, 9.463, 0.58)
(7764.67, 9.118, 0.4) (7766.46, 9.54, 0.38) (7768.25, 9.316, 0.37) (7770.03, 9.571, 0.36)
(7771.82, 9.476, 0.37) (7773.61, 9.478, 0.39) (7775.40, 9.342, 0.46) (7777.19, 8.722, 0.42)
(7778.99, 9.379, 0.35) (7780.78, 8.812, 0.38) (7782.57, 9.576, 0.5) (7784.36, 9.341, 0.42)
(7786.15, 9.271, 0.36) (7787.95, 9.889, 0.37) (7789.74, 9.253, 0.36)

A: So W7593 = 0.04 mag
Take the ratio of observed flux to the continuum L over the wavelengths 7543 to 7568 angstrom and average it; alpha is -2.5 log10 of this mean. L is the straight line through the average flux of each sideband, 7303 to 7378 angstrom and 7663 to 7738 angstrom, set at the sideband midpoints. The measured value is 0.03 mag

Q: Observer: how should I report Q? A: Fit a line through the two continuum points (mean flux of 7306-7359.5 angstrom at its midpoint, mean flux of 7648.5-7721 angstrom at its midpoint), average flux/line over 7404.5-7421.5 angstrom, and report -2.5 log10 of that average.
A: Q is 0.02 mag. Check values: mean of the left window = 9.53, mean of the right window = 9.13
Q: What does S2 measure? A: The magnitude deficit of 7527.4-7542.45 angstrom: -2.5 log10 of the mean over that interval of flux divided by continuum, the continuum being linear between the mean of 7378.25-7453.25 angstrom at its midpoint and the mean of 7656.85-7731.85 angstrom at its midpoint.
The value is -0.02 mag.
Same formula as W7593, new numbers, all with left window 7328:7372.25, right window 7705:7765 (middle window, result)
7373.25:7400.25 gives 0.035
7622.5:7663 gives -0.019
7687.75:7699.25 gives 0.025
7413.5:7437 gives -0.001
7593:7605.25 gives 0.058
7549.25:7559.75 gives 0.054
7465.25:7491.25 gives -0.020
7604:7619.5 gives 0.032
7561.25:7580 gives 0.048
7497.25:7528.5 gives 0.009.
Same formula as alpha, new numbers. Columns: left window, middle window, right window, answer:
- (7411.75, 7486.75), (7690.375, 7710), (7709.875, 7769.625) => 0.03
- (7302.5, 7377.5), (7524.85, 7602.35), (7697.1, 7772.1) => 0.02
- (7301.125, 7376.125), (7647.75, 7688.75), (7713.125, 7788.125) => 0.02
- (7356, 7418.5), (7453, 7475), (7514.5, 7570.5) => -0.03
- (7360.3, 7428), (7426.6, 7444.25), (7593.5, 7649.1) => -0.02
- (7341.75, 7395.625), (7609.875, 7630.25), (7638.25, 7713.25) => -0.03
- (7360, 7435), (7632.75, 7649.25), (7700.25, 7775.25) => -0.04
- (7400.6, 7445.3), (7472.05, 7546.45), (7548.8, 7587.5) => -0.03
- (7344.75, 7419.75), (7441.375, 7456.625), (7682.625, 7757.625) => -0.04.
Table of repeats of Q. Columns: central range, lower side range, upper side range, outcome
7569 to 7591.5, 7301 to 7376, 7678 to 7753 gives 0.02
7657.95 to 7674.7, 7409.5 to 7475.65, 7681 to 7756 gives 0.01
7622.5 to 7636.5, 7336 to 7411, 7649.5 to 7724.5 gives -0.06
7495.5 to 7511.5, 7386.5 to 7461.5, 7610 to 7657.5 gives 0.03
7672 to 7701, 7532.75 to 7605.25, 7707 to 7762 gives 0.00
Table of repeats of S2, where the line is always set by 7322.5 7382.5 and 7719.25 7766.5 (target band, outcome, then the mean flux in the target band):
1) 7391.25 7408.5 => 0.03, 9.06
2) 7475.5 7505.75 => -0.01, 9.37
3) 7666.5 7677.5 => 0.01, 9.19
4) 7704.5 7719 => 0.03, 9.05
